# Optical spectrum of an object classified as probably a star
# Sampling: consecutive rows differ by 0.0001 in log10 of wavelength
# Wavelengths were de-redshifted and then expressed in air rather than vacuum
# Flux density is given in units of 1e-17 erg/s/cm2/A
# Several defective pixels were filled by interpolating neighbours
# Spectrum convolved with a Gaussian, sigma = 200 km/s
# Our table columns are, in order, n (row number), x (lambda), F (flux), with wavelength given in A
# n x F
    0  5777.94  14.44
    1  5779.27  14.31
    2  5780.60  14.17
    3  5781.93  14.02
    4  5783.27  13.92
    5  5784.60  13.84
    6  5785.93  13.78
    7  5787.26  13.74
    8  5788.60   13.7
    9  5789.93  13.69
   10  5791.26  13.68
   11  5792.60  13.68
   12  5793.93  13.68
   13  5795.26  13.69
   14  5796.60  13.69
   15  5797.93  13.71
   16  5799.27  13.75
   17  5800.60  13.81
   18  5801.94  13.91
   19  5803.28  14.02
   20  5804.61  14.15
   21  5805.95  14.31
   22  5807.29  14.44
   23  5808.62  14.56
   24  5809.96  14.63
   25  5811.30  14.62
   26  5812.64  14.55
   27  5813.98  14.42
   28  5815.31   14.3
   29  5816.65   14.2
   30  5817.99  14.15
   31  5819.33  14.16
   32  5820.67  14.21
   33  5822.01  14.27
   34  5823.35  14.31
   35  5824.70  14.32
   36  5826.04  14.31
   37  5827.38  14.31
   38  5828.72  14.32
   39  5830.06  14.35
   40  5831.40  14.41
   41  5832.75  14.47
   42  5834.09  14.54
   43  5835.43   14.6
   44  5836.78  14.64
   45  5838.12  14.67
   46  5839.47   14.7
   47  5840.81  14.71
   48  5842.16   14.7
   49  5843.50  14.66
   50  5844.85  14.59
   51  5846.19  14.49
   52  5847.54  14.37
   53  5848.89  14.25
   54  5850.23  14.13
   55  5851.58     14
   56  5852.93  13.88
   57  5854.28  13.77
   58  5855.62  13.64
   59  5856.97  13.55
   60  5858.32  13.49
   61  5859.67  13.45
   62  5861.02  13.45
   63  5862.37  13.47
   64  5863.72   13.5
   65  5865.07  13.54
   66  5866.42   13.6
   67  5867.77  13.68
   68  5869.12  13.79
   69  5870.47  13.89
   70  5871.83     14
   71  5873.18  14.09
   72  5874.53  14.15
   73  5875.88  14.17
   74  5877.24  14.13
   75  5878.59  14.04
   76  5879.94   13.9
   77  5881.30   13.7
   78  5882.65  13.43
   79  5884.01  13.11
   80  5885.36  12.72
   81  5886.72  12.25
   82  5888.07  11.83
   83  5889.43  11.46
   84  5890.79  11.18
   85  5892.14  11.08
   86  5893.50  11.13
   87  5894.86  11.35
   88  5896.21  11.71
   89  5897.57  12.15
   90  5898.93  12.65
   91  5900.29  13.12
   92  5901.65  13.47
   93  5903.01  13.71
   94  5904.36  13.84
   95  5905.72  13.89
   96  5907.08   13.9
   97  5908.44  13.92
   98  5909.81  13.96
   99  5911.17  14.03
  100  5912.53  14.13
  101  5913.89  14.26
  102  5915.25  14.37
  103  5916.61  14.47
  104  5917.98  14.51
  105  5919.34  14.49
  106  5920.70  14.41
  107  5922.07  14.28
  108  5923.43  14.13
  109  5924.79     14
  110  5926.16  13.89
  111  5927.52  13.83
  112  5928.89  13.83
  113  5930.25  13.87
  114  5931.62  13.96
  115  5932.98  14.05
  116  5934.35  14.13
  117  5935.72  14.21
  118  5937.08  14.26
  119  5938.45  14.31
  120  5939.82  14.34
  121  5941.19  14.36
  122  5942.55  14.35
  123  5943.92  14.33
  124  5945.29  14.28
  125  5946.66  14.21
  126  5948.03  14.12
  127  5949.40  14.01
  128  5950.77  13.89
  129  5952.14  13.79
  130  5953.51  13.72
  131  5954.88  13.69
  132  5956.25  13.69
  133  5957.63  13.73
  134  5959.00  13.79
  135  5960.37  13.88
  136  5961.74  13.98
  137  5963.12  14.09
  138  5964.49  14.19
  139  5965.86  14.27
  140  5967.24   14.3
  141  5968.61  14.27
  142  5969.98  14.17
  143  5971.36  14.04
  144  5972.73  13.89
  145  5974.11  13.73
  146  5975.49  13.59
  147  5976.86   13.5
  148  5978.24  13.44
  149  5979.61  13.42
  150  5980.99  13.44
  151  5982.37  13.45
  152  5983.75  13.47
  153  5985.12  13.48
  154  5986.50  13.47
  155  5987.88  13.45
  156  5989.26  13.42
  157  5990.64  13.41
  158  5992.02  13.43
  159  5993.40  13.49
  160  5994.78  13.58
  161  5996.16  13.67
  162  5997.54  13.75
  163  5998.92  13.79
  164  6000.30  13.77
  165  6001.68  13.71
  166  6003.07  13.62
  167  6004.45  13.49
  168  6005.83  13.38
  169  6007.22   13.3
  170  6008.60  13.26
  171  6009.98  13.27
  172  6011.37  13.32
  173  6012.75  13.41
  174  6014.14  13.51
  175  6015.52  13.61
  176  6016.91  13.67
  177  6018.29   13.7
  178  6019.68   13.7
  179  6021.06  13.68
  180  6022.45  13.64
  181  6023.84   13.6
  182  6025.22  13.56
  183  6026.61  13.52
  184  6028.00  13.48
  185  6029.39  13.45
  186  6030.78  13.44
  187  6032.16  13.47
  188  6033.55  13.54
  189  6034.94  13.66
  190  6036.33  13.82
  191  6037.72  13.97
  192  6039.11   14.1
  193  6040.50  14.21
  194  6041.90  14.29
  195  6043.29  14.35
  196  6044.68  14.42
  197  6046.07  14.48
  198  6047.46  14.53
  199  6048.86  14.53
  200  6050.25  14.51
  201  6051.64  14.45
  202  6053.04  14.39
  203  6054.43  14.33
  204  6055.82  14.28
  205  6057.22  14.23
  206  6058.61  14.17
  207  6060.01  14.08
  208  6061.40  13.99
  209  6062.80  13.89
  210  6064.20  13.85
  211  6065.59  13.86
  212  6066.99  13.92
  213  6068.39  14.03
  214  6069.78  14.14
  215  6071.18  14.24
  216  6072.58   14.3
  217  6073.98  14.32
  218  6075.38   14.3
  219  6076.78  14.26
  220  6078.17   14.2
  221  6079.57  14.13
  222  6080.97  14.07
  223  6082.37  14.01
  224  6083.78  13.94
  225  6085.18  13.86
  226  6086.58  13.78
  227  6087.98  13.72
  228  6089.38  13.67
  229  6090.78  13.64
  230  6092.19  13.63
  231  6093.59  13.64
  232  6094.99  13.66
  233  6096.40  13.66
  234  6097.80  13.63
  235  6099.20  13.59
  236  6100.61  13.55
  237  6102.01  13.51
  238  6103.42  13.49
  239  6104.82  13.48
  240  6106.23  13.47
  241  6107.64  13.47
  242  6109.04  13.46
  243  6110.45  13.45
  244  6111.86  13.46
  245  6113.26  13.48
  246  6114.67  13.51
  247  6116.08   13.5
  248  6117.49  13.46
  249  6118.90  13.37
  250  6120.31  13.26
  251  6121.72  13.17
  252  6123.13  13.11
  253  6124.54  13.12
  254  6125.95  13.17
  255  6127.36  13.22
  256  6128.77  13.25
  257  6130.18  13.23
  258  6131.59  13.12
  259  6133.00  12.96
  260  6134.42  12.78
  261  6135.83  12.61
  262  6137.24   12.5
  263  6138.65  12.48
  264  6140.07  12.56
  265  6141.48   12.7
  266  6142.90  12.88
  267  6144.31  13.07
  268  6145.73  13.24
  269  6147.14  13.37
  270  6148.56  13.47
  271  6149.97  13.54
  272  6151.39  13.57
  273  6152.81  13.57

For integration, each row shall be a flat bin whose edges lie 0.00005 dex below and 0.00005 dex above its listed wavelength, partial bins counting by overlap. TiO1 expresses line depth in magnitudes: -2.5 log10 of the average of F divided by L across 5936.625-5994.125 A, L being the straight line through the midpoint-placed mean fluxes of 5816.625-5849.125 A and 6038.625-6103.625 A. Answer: 0.03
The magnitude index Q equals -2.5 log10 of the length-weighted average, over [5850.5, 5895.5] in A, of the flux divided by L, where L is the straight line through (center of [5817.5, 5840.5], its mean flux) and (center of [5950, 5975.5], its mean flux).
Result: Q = 0.08 mag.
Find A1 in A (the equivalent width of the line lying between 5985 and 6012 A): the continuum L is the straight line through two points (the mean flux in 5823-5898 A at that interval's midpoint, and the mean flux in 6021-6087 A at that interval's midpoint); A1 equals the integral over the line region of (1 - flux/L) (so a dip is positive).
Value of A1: 0.8 A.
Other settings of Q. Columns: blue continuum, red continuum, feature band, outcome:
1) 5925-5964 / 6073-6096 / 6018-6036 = 0.031 mag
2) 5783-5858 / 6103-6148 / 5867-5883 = 0.006 mag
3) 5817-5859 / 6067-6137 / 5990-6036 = 0.022 mag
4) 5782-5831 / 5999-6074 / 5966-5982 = 0.010 mag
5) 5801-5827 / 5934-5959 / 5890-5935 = 0.049 mag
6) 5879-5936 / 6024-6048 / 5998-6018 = 0.021 mag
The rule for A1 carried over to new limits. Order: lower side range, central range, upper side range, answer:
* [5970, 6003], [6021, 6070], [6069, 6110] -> -1.0 A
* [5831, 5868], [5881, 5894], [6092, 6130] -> 1.7 A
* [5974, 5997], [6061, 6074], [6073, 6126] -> -0.4 A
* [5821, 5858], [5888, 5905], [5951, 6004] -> 2.2 A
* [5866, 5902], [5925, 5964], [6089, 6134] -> -2.8 A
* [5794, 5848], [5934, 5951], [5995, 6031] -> -0.5 A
